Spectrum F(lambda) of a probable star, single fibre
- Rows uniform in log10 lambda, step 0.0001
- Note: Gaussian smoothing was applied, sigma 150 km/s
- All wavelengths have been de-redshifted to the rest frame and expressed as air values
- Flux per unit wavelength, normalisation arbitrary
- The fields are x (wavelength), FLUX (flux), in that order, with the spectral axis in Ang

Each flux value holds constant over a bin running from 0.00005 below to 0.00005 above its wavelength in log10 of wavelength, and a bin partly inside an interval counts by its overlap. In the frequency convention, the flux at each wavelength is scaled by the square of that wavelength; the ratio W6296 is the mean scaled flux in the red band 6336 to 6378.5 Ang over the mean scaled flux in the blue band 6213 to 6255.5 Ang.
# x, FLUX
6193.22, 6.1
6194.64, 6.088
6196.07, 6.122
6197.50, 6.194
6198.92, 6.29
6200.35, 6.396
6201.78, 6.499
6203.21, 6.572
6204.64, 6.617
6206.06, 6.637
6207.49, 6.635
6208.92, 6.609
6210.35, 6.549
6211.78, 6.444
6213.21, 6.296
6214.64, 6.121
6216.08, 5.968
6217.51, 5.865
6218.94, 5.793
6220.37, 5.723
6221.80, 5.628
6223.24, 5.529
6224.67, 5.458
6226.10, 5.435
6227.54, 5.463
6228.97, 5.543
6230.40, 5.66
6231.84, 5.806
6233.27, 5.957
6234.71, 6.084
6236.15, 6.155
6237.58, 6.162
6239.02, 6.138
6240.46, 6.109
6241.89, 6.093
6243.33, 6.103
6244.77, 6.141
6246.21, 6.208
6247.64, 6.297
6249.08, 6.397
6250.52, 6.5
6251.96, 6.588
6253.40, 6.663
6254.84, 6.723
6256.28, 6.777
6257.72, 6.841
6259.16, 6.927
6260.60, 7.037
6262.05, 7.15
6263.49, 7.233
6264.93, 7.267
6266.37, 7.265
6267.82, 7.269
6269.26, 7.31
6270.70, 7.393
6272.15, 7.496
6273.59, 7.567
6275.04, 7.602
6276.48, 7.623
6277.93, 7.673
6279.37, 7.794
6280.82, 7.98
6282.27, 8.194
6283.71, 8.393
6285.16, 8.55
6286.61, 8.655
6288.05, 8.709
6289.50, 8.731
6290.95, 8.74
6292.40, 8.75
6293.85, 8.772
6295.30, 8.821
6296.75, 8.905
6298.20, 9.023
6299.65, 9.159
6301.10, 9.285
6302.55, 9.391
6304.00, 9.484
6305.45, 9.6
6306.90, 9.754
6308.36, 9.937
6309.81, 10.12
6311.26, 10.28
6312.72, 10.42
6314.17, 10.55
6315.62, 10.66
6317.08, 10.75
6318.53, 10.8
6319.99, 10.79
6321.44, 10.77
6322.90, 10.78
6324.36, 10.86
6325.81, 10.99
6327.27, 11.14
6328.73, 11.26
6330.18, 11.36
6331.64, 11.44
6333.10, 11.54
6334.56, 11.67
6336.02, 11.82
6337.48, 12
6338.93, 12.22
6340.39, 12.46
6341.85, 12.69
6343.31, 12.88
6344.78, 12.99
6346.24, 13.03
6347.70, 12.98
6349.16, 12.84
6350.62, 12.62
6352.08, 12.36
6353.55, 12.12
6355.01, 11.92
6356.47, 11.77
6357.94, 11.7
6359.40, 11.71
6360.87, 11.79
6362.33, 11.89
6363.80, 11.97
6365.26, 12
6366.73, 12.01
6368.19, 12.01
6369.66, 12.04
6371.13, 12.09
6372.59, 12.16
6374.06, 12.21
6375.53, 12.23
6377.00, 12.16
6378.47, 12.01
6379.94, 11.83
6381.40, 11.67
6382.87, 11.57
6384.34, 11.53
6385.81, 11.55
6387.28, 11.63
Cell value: 2.11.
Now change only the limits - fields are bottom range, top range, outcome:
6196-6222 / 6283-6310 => 1.49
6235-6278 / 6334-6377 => 1.85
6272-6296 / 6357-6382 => 1.49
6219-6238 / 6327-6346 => 2.17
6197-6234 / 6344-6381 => 2.10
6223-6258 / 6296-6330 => 1.71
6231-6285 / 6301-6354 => 1.67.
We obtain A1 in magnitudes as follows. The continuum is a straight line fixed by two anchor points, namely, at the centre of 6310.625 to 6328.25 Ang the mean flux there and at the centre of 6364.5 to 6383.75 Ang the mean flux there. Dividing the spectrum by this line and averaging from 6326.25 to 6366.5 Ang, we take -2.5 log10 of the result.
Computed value -0.066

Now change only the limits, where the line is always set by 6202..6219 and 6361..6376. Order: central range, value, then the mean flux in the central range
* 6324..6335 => -0.06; 11.3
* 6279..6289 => 0.08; 8.35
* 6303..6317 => -0.02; 10.1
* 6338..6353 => -0.13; 12.7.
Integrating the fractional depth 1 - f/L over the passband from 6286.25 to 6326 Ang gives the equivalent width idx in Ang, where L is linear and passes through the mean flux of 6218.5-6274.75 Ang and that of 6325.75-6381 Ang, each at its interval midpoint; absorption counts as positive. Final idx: -0.8 Ang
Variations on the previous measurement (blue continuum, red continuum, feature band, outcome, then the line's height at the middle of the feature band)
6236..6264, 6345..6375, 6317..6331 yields -0.9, 10.3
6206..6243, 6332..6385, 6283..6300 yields 0.5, 9.05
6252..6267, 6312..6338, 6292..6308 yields 0.5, 9.51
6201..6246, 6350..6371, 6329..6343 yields -1.3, 10.9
